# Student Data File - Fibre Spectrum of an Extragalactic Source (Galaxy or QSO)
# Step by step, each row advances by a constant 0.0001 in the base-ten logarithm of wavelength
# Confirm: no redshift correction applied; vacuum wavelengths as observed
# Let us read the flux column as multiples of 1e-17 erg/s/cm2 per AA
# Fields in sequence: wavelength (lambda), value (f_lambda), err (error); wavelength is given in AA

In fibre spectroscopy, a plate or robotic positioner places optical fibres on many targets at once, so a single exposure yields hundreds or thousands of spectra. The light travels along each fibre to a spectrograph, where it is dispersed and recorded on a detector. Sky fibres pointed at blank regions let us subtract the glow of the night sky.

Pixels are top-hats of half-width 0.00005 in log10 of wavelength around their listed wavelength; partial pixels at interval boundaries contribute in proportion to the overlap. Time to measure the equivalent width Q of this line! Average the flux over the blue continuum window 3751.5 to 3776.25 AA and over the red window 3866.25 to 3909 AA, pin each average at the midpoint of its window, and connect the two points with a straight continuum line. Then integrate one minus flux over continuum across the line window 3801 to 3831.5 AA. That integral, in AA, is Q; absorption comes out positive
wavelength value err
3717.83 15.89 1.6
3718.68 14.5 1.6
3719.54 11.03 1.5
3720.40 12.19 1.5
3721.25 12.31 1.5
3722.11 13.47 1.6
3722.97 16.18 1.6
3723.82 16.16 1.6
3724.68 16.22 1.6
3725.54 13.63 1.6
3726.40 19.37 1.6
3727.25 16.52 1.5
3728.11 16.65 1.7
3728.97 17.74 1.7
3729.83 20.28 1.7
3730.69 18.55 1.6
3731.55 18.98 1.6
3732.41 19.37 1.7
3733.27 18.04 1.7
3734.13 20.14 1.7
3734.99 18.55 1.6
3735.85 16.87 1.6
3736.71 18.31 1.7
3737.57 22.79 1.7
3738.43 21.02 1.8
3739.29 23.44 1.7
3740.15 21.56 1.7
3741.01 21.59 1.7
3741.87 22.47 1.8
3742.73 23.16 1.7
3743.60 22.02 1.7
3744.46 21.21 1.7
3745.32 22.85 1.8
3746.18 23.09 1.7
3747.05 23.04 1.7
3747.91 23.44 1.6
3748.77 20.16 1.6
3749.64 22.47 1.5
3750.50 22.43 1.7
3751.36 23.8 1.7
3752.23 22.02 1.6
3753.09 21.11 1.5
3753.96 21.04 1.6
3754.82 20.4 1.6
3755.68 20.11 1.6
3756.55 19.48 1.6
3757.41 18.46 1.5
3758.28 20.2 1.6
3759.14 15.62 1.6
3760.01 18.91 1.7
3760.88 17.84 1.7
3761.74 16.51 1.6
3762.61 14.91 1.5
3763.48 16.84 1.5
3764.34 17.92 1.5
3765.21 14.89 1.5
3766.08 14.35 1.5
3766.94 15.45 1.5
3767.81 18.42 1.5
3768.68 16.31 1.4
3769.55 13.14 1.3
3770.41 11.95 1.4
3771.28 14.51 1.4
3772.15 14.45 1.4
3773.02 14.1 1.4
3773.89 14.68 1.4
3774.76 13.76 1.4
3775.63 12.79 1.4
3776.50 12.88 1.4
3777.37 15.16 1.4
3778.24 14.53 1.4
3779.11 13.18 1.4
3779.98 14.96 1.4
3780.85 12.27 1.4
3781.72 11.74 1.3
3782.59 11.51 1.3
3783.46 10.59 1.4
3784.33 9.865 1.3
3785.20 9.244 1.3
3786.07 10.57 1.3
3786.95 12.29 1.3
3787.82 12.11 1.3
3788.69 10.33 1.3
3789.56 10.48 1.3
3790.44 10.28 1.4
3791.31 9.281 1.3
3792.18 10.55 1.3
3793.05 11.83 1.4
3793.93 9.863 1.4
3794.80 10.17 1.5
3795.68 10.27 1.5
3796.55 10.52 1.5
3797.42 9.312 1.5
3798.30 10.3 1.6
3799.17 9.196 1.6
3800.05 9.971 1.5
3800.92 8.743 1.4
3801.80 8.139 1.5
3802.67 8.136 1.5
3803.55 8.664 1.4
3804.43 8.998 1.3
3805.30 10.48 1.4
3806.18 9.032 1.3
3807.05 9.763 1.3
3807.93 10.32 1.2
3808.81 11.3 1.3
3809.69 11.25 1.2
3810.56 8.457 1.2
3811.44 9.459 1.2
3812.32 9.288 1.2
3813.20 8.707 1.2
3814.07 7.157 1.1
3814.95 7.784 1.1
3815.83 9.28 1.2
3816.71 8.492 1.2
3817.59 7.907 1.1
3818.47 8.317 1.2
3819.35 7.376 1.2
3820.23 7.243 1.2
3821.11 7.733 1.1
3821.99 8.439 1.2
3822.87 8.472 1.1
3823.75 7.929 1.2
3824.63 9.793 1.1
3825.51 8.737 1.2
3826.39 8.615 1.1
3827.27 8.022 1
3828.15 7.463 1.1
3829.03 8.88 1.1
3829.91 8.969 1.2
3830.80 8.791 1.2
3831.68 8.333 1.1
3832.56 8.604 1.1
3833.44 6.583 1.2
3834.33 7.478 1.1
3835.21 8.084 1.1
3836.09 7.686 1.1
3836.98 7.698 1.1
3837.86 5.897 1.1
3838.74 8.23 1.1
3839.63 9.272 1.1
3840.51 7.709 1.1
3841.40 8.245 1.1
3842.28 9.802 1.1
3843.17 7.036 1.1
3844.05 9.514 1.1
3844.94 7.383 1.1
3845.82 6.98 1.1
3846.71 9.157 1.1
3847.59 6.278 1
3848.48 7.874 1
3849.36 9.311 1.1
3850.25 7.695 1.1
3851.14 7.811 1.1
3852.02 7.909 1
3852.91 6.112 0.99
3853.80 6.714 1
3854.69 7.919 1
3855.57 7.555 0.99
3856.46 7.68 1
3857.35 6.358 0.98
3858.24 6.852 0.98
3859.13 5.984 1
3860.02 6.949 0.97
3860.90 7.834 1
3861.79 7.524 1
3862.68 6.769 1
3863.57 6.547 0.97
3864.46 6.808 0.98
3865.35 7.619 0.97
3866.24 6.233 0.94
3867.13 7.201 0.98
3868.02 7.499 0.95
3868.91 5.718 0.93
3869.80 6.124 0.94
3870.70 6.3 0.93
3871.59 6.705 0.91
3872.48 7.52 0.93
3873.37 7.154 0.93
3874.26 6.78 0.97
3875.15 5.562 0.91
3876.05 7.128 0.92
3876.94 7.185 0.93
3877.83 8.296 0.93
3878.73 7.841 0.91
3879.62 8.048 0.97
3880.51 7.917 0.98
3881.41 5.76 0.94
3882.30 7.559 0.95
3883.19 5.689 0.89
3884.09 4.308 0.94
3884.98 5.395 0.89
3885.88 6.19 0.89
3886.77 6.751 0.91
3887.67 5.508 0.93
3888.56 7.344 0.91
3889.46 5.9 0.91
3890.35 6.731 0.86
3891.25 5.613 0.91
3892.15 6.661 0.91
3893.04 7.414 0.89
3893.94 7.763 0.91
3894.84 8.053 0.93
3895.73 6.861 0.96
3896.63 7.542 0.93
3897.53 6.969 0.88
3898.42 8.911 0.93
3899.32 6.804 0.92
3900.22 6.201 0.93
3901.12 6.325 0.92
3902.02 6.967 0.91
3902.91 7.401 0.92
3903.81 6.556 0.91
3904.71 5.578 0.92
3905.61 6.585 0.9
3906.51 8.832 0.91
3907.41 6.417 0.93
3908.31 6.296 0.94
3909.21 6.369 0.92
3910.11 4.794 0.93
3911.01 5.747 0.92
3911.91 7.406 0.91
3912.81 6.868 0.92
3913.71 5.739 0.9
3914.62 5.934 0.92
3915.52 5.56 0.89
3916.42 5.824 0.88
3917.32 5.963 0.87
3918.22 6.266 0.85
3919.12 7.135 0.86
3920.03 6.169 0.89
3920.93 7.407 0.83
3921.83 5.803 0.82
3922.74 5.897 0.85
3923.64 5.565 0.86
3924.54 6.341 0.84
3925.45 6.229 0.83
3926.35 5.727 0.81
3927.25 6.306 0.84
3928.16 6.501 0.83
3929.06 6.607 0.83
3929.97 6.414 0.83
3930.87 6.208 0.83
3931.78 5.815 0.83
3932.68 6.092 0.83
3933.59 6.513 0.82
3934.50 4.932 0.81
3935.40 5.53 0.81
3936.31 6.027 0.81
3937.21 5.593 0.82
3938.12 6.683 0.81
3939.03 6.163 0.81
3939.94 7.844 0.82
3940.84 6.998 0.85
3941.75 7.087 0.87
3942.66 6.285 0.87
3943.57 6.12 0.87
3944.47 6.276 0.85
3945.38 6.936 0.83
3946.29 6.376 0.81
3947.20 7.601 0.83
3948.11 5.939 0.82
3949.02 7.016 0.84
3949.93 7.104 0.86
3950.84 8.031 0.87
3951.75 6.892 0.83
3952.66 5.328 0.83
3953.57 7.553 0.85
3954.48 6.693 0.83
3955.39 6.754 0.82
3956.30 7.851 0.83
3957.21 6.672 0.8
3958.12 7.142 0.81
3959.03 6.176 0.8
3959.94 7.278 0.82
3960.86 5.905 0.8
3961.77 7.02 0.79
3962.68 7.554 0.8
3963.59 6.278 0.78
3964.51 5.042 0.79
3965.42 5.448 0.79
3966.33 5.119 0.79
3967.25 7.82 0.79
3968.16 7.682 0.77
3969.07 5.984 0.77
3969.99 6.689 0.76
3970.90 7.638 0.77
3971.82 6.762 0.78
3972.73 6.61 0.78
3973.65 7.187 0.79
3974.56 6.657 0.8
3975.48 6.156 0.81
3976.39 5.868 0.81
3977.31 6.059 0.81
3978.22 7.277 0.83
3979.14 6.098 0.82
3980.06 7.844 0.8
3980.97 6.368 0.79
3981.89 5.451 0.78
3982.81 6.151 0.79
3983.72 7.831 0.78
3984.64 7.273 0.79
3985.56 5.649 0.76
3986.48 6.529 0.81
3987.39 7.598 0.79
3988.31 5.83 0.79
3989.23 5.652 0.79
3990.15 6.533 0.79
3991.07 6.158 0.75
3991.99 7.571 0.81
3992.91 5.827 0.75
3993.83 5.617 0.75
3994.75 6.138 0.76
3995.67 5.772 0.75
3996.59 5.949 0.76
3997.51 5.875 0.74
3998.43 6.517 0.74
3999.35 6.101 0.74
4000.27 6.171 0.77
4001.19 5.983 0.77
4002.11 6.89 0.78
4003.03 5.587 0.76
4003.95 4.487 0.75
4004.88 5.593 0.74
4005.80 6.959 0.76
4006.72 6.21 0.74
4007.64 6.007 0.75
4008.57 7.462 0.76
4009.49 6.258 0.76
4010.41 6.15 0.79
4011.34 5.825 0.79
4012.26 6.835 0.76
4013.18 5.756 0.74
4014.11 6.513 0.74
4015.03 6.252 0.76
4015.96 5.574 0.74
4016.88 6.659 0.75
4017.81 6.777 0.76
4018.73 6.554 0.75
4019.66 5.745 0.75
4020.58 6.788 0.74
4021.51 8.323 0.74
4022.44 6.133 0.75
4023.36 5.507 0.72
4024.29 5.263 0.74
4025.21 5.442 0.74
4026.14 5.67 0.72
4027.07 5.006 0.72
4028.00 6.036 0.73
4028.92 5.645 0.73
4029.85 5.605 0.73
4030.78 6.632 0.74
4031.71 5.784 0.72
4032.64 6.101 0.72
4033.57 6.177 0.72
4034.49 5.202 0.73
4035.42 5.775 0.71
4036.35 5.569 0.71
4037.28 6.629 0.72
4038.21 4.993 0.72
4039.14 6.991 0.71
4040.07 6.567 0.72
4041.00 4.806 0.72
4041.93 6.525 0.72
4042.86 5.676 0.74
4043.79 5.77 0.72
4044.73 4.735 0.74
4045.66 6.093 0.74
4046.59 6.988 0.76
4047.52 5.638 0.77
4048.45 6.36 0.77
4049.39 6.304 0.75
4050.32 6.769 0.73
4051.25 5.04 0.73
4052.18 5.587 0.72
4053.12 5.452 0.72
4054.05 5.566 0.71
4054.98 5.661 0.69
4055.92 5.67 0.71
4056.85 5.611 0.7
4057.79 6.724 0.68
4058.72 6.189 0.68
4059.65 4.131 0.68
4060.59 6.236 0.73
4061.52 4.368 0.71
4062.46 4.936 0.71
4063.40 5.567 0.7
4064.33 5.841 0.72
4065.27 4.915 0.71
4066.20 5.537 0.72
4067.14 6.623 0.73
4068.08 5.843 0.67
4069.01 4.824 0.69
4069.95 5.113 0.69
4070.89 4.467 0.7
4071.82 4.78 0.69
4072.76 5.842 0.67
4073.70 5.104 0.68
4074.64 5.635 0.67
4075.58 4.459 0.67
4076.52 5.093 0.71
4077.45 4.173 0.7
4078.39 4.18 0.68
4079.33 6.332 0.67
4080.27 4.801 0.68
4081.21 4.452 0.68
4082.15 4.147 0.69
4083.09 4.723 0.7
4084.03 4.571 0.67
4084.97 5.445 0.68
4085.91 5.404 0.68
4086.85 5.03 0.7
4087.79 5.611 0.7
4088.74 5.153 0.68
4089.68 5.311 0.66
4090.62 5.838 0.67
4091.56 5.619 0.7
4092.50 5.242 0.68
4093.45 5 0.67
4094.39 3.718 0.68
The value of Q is 9.3 AA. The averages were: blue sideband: 16.8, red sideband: 6.8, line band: 8.74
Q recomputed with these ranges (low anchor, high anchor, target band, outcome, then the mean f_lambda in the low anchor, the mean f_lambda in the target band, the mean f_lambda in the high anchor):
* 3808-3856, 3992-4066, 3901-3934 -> 4.1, 8.21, 6.33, 5.95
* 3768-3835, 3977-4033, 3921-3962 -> 5.3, 10.2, 6.49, 6.23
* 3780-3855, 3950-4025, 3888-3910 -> 2.5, 8.97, 6.88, 6.44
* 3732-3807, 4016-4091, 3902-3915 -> 5.1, 15.5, 6.49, 5.61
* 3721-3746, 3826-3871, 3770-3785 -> 1.7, 19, 13.1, 7.56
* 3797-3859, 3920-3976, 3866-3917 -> 4.8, 8.34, 6.67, 6.52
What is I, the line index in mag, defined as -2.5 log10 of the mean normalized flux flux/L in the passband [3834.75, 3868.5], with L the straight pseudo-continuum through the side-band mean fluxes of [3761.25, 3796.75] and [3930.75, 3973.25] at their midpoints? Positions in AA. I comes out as 0.34 mag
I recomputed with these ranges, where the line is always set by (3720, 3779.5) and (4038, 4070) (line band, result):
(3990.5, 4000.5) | 0.30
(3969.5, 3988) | 0.30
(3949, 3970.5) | 0.38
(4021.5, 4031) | 0.18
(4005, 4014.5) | 0.18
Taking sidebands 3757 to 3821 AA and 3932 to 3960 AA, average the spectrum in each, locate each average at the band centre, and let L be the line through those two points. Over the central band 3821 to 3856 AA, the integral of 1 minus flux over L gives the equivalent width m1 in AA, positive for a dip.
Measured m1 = 7.4 AA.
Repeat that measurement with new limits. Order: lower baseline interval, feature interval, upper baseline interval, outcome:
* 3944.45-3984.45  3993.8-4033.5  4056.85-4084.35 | -0.8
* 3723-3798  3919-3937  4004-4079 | 7.1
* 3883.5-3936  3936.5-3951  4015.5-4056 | -1.0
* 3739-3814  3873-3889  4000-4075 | 6.4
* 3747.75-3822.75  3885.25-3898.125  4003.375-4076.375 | 4.0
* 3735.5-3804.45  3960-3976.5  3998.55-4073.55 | 3.5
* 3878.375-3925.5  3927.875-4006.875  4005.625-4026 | -0.6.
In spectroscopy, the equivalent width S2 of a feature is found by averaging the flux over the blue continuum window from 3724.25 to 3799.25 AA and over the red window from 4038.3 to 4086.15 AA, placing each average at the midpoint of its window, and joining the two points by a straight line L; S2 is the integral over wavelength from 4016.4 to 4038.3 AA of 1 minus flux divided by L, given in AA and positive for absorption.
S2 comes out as 2.3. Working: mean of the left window 16.4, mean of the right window 5.45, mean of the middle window 6.02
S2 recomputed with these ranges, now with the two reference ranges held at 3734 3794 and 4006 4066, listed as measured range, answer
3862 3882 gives 8.8 AA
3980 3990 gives 1.8 AA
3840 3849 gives 3.7 AA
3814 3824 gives 4.5 AA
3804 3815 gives 4.0 AA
